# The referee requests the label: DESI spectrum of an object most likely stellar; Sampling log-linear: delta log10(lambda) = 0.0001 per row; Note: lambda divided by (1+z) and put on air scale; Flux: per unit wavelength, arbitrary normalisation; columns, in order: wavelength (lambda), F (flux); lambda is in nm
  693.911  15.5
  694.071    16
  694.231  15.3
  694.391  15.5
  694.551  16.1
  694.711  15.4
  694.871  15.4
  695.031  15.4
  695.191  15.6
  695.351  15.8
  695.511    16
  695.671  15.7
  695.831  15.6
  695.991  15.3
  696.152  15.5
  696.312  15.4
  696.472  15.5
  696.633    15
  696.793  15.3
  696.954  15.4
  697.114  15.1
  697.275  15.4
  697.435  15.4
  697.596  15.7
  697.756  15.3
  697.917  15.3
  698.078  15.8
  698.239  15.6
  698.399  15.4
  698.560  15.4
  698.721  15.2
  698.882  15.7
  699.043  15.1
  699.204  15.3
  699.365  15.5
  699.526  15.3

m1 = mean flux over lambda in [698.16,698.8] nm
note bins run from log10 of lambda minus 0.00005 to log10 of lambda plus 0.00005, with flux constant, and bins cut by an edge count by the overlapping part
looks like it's 15.4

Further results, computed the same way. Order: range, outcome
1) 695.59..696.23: 15.5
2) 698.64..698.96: 15.4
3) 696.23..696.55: 15.5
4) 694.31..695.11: 15.6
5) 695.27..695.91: 15.8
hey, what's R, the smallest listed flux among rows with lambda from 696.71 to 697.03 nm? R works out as 15.3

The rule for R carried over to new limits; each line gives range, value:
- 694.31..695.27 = 15.4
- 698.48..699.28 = 15.1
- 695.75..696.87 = 15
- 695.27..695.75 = 15.7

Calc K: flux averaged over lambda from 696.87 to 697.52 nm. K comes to 15.3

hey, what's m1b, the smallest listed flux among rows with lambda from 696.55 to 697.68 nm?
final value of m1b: 15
